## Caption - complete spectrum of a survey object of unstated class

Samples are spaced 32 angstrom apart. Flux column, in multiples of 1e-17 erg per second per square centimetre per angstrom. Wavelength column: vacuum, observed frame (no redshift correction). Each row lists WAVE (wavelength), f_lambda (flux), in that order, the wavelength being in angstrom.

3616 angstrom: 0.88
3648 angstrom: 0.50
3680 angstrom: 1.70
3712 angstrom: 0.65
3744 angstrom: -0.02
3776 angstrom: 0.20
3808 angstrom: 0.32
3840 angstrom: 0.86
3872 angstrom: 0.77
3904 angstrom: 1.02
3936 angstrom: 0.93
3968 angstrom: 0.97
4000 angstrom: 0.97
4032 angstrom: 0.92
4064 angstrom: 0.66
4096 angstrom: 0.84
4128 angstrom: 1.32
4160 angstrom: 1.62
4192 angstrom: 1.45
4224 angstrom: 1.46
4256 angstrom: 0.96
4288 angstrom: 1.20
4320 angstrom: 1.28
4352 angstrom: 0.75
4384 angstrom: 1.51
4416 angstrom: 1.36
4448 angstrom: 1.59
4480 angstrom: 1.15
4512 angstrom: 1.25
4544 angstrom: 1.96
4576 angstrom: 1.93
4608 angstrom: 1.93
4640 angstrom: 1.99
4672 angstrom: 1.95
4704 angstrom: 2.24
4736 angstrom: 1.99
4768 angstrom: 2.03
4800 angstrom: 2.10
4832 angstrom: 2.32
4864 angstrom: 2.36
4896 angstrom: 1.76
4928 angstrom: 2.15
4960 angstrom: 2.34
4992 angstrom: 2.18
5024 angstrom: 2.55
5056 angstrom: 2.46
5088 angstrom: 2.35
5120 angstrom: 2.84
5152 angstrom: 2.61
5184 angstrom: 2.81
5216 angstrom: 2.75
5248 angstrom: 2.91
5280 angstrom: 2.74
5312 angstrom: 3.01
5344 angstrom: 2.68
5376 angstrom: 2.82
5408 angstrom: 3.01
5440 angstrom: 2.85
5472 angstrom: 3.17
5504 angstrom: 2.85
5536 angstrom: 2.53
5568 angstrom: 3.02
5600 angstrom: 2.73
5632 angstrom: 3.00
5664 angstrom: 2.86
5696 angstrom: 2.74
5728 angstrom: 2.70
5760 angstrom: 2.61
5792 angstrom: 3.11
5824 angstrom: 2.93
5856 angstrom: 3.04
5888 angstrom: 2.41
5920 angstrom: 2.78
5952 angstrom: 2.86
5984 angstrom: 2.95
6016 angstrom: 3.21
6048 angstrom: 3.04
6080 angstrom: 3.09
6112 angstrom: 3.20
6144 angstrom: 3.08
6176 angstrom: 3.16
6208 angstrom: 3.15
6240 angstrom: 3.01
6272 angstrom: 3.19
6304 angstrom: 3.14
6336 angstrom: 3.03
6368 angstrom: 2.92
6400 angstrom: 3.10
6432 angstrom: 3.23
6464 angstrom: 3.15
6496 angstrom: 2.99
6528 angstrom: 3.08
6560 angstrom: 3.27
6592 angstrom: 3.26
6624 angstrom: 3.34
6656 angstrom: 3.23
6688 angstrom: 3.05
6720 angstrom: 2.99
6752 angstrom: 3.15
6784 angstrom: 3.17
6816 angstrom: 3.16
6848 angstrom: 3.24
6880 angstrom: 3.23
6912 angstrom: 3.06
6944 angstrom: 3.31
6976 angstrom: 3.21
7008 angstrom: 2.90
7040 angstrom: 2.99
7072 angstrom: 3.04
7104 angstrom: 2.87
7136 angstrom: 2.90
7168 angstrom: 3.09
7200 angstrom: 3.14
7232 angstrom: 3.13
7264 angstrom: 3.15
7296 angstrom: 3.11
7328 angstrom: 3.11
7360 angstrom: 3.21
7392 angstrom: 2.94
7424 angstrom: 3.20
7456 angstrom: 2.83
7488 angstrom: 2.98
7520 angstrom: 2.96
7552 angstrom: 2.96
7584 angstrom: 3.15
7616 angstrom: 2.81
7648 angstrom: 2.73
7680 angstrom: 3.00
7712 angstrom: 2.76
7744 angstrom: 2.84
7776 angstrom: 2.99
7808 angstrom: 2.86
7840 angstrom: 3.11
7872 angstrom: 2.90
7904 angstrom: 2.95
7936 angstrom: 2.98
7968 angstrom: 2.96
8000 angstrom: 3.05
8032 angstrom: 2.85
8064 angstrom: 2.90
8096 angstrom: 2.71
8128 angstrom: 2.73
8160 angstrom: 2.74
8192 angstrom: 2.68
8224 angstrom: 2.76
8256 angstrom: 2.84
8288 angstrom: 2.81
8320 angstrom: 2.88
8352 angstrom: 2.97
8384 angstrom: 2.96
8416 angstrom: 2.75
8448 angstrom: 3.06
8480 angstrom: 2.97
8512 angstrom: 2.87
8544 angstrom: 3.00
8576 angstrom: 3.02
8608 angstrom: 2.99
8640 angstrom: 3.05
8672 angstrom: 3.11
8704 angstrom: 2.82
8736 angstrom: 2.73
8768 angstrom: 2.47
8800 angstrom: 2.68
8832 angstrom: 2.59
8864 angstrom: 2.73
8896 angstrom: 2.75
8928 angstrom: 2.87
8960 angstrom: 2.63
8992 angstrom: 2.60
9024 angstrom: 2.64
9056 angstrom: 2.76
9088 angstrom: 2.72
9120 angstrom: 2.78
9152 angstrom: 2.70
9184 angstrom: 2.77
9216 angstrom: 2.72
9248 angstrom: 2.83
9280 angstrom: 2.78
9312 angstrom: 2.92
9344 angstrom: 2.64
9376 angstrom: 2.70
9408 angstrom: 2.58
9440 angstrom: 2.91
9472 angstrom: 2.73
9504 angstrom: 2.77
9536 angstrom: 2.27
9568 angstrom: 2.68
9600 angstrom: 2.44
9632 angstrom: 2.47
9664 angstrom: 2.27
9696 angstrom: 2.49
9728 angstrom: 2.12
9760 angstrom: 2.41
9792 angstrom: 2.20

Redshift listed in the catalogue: 0.137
